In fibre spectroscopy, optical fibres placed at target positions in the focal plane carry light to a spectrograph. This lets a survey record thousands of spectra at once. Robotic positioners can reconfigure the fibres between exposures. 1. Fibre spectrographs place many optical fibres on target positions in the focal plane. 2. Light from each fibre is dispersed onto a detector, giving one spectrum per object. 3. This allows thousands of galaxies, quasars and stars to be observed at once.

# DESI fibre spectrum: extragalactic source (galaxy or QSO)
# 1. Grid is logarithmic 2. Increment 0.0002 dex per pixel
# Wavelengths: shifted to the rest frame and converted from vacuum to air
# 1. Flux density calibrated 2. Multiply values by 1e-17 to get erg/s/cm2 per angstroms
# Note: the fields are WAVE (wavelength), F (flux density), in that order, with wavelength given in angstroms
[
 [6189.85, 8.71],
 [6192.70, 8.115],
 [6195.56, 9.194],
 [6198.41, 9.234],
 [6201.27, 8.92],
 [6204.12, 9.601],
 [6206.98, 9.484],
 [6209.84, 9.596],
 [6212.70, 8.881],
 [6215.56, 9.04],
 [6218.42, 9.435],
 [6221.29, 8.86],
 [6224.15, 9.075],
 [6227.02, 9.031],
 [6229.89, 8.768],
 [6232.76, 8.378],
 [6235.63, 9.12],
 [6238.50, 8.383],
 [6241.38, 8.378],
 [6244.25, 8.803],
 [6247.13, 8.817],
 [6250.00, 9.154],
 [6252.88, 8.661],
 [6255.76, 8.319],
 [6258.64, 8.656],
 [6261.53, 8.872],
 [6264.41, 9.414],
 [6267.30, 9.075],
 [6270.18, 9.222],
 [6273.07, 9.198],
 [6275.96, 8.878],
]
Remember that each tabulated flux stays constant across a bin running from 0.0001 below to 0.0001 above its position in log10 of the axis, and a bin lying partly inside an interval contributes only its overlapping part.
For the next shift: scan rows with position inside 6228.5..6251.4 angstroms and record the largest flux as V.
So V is 9.154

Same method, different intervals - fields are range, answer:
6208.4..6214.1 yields 9.596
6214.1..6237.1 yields 9.435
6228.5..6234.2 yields 8.768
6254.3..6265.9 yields 9.414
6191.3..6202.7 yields 9.234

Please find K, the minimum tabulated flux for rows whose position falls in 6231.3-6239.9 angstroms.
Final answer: 8.378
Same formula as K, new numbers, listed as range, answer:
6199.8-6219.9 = 8.881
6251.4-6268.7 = 8.319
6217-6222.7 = 8.86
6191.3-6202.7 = 8.115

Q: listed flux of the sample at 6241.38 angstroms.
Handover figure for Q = 8.378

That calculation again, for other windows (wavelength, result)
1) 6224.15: 9.075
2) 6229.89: 8.768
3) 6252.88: 8.661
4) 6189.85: 8.71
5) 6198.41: 9.234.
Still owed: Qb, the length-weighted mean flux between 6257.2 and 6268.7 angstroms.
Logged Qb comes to 9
